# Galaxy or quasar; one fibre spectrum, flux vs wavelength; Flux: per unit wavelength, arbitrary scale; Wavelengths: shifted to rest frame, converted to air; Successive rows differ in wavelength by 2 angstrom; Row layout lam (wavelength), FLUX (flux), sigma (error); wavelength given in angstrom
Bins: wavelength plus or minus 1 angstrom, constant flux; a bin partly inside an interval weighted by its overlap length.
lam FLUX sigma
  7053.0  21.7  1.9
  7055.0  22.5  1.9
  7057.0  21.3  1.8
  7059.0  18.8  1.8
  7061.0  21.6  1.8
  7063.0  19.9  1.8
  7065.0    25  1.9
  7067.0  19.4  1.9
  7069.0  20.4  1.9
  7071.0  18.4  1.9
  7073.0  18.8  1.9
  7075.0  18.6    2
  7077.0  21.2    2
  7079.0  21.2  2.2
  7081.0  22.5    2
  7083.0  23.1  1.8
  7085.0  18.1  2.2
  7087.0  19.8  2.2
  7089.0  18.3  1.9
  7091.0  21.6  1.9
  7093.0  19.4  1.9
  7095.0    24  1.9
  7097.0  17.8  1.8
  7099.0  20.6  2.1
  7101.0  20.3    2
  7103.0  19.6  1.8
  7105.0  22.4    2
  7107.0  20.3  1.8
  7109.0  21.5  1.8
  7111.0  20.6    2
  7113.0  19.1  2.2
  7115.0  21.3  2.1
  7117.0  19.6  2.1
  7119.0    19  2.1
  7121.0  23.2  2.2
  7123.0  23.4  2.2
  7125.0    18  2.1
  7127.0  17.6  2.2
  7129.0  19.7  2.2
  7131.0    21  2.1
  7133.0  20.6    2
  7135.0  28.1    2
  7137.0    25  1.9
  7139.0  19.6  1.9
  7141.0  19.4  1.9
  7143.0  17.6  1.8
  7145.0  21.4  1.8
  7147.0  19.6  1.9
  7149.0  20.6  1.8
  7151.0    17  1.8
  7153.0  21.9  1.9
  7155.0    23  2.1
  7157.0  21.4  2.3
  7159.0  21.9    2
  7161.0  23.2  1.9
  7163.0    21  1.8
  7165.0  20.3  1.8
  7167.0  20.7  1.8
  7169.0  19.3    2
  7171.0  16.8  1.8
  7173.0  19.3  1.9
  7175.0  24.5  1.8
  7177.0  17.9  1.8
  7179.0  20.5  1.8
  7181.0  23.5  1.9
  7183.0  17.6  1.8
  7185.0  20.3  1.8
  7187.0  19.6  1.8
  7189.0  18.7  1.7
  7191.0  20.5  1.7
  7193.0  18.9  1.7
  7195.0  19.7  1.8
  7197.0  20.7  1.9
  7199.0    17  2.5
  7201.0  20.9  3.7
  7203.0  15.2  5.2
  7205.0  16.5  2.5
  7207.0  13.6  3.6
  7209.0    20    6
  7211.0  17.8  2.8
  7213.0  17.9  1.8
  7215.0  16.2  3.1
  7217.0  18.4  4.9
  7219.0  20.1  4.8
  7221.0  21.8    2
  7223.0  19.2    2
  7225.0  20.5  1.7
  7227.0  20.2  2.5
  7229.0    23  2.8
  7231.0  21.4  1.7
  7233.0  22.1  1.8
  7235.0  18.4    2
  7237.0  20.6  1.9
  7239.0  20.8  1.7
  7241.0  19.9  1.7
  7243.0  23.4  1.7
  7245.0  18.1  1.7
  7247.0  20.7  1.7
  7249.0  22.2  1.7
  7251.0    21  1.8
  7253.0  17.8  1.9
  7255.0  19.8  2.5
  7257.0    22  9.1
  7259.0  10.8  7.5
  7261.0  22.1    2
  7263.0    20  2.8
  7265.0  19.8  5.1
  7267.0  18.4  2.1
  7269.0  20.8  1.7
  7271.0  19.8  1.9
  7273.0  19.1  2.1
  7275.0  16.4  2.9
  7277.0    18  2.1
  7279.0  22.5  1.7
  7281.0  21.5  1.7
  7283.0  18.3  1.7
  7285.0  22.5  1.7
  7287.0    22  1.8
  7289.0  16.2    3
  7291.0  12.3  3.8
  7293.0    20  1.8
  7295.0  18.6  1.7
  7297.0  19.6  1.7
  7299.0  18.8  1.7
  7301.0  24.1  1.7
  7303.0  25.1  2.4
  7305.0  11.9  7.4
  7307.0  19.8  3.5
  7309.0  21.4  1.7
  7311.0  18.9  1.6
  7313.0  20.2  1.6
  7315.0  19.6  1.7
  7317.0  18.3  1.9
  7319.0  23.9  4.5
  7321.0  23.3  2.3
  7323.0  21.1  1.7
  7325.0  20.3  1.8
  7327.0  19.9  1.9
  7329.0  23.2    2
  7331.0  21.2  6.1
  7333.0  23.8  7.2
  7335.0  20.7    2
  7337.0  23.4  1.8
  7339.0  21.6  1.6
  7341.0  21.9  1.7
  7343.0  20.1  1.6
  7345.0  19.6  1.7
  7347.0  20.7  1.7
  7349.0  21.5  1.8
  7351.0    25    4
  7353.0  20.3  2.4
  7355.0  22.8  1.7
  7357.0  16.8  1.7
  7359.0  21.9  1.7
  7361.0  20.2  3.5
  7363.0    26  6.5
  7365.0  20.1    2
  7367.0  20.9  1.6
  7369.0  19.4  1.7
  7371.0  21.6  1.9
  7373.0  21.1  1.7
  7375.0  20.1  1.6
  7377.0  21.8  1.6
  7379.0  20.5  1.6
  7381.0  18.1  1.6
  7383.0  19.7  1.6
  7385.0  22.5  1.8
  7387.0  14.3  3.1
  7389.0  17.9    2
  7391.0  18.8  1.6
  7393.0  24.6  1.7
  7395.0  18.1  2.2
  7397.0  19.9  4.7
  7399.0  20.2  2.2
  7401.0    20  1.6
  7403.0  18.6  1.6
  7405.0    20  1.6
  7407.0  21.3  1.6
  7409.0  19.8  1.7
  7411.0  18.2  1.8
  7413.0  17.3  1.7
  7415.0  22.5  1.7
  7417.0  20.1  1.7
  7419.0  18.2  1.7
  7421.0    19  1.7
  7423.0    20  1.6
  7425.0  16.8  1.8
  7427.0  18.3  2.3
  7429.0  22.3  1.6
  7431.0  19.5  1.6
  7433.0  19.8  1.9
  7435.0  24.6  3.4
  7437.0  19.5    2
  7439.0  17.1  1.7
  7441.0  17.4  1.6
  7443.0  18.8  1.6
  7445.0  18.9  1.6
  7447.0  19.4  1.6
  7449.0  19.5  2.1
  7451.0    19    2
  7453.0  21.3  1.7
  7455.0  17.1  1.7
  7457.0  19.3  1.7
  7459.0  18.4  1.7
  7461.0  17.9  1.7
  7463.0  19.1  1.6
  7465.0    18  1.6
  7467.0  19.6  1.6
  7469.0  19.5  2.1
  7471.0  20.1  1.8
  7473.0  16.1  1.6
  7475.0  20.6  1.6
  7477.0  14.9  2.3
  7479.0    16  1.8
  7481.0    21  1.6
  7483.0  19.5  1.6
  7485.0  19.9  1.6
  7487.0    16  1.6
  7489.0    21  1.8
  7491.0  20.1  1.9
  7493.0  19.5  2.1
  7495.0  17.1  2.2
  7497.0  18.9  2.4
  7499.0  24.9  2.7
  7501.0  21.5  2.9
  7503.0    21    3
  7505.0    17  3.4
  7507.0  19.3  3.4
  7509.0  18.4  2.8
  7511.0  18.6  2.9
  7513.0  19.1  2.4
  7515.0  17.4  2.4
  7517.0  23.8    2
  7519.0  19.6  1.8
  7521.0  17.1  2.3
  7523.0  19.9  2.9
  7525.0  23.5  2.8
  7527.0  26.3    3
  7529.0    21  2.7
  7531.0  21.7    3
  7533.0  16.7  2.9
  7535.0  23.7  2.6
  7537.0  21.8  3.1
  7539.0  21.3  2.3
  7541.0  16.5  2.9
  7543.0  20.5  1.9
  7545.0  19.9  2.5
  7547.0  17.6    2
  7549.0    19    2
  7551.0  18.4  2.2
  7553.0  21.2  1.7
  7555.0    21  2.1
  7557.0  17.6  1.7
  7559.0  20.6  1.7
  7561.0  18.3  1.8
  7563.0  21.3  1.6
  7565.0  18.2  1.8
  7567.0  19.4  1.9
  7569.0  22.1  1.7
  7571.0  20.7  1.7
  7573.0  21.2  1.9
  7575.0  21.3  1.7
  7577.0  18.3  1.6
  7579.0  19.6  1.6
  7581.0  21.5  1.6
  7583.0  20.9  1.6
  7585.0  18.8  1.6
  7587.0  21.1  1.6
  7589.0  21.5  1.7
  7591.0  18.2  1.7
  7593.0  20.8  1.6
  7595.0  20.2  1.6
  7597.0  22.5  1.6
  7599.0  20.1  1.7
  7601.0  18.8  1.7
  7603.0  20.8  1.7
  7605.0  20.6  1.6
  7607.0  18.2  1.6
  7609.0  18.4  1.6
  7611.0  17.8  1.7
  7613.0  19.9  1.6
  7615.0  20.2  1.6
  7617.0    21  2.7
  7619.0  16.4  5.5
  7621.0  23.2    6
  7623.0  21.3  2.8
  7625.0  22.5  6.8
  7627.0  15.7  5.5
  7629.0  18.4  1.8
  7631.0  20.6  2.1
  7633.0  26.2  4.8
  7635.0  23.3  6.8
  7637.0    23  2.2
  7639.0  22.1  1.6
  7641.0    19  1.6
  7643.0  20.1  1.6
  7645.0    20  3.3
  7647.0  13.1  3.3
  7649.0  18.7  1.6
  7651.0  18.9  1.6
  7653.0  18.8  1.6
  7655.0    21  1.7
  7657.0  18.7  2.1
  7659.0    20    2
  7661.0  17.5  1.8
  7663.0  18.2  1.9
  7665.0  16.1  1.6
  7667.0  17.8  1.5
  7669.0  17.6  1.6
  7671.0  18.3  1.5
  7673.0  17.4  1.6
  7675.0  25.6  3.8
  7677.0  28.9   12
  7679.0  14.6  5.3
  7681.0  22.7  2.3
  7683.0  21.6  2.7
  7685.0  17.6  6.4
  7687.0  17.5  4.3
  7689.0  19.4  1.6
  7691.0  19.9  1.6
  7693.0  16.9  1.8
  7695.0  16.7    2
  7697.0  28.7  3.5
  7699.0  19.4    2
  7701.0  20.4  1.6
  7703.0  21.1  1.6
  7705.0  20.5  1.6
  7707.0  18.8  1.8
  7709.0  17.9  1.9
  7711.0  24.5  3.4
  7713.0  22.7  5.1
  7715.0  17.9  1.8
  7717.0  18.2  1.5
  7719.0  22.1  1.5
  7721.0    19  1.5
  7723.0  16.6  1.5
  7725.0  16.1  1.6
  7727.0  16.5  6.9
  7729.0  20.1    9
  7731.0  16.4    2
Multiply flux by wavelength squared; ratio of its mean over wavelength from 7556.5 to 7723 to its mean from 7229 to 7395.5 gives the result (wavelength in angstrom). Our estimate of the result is 1.1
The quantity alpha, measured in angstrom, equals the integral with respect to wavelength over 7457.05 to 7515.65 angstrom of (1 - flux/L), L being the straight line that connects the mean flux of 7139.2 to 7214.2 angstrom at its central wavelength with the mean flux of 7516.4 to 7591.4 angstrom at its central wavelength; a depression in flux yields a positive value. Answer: 3.41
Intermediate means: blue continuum 19.6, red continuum 20.3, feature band 19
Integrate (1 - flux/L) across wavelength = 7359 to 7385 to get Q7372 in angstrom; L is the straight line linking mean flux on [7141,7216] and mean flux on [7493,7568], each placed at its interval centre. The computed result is -1.5 angstrom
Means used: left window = 19.5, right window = 20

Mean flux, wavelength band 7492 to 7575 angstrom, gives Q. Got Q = 20.1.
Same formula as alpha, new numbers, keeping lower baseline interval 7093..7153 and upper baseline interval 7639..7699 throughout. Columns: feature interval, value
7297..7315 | 0.2 angstrom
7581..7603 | -0.9 angstrom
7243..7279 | 1.6 angstrom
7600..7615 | 0.2 angstrom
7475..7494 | 1.0 angstrom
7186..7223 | 3.4 angstrom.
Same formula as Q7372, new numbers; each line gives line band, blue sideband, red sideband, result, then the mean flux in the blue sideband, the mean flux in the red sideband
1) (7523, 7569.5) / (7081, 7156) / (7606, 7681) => -0.9 angstrom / 20.6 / 19.7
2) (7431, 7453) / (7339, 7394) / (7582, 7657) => 1.1 angstrom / 20.7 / 20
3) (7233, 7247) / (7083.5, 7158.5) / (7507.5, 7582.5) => 0.1 angstrom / 20.6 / 20.1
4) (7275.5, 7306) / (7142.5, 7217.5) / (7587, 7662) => 0.4 angstrom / 19.5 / 19.9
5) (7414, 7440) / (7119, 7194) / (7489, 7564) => 0.5 angstrom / 20.6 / 20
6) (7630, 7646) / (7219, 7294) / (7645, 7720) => -1.7 angstrom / 19.8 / 19.6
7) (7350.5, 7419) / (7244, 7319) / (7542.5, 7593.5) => -2.1 angstrom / 19.5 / 19.9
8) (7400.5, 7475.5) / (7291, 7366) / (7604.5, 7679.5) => 4.4 angstrom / 20.8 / 19.7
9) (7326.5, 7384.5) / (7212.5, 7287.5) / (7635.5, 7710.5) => -3.9 angstrom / 19.9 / 19.6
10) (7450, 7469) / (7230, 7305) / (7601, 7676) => 0.8 angstrom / 19.8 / 19.6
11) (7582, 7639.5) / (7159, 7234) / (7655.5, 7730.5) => -2.5 angstrom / 19.6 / 19.5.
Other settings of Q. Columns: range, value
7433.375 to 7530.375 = 19.5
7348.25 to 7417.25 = 20.3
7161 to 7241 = 19.6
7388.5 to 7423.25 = 19.7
